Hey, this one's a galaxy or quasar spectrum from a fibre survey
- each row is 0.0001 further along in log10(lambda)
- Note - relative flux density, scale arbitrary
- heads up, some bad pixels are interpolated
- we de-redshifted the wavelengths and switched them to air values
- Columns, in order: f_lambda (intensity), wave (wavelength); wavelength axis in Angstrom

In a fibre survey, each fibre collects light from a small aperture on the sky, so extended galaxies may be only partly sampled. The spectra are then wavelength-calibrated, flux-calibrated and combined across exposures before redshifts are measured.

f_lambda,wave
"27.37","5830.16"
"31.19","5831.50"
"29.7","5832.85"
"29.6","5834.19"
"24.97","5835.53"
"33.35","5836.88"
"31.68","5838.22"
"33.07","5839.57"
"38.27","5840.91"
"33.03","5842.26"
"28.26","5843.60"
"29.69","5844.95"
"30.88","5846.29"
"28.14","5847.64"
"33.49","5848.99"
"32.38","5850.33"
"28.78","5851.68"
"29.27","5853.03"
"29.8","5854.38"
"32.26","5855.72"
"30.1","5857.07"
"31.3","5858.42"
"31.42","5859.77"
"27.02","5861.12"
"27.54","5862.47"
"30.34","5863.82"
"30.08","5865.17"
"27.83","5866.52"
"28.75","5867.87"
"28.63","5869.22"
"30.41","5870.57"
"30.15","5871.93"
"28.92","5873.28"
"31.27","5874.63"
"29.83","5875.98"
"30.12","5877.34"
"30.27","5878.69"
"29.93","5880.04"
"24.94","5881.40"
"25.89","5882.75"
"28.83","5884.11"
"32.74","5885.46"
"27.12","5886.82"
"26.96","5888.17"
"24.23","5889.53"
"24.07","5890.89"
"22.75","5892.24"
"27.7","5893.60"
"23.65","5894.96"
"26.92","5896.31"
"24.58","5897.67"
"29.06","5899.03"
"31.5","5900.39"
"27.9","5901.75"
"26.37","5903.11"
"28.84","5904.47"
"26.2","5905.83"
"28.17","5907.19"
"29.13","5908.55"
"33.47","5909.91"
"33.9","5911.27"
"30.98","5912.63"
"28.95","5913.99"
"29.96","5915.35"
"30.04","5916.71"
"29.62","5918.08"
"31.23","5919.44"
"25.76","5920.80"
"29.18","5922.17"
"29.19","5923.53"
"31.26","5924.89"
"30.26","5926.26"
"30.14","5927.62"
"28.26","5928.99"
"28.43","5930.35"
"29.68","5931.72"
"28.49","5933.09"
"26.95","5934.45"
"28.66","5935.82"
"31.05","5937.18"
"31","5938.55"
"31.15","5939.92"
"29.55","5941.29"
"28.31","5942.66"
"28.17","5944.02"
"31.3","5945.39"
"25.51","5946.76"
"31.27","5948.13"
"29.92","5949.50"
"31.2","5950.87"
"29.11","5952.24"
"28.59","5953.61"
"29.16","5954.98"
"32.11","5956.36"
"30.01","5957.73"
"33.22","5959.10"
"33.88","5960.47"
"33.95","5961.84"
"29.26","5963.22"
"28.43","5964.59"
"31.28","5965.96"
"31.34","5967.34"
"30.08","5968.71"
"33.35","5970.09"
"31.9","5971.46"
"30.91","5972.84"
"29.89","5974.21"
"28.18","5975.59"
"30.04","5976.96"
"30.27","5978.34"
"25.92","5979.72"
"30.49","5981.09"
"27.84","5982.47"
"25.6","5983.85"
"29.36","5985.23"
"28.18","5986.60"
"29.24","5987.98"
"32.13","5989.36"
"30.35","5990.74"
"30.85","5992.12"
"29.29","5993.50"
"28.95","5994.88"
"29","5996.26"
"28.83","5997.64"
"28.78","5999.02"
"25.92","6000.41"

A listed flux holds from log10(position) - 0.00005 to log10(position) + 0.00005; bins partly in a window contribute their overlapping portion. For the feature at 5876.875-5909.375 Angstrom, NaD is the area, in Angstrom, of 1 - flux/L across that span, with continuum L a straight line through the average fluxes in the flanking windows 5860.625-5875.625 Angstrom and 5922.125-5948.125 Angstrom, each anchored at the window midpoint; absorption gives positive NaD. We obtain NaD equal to 2.06 Angstrom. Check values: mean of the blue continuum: 29.2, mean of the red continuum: 29.4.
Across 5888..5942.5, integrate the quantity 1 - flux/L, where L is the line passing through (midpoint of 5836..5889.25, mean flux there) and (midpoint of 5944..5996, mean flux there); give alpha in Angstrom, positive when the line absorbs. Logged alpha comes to 2.5 Angstrom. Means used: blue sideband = 30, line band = 28.6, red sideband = 30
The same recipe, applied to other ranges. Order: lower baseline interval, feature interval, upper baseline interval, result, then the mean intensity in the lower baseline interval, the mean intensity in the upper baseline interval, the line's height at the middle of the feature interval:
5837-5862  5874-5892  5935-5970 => 1.6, 31.1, 30.3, 30.8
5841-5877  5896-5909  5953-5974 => 1.1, 30.1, 31.1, 30.5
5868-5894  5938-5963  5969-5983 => -0.8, 28.2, 29.9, 29.4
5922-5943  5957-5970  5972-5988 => -1.0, 29.5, 28.8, 29.1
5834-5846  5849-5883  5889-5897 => -1.7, 31.4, 24.9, 28.2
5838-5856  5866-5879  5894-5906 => -0.1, 31.3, 27.3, 29.4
